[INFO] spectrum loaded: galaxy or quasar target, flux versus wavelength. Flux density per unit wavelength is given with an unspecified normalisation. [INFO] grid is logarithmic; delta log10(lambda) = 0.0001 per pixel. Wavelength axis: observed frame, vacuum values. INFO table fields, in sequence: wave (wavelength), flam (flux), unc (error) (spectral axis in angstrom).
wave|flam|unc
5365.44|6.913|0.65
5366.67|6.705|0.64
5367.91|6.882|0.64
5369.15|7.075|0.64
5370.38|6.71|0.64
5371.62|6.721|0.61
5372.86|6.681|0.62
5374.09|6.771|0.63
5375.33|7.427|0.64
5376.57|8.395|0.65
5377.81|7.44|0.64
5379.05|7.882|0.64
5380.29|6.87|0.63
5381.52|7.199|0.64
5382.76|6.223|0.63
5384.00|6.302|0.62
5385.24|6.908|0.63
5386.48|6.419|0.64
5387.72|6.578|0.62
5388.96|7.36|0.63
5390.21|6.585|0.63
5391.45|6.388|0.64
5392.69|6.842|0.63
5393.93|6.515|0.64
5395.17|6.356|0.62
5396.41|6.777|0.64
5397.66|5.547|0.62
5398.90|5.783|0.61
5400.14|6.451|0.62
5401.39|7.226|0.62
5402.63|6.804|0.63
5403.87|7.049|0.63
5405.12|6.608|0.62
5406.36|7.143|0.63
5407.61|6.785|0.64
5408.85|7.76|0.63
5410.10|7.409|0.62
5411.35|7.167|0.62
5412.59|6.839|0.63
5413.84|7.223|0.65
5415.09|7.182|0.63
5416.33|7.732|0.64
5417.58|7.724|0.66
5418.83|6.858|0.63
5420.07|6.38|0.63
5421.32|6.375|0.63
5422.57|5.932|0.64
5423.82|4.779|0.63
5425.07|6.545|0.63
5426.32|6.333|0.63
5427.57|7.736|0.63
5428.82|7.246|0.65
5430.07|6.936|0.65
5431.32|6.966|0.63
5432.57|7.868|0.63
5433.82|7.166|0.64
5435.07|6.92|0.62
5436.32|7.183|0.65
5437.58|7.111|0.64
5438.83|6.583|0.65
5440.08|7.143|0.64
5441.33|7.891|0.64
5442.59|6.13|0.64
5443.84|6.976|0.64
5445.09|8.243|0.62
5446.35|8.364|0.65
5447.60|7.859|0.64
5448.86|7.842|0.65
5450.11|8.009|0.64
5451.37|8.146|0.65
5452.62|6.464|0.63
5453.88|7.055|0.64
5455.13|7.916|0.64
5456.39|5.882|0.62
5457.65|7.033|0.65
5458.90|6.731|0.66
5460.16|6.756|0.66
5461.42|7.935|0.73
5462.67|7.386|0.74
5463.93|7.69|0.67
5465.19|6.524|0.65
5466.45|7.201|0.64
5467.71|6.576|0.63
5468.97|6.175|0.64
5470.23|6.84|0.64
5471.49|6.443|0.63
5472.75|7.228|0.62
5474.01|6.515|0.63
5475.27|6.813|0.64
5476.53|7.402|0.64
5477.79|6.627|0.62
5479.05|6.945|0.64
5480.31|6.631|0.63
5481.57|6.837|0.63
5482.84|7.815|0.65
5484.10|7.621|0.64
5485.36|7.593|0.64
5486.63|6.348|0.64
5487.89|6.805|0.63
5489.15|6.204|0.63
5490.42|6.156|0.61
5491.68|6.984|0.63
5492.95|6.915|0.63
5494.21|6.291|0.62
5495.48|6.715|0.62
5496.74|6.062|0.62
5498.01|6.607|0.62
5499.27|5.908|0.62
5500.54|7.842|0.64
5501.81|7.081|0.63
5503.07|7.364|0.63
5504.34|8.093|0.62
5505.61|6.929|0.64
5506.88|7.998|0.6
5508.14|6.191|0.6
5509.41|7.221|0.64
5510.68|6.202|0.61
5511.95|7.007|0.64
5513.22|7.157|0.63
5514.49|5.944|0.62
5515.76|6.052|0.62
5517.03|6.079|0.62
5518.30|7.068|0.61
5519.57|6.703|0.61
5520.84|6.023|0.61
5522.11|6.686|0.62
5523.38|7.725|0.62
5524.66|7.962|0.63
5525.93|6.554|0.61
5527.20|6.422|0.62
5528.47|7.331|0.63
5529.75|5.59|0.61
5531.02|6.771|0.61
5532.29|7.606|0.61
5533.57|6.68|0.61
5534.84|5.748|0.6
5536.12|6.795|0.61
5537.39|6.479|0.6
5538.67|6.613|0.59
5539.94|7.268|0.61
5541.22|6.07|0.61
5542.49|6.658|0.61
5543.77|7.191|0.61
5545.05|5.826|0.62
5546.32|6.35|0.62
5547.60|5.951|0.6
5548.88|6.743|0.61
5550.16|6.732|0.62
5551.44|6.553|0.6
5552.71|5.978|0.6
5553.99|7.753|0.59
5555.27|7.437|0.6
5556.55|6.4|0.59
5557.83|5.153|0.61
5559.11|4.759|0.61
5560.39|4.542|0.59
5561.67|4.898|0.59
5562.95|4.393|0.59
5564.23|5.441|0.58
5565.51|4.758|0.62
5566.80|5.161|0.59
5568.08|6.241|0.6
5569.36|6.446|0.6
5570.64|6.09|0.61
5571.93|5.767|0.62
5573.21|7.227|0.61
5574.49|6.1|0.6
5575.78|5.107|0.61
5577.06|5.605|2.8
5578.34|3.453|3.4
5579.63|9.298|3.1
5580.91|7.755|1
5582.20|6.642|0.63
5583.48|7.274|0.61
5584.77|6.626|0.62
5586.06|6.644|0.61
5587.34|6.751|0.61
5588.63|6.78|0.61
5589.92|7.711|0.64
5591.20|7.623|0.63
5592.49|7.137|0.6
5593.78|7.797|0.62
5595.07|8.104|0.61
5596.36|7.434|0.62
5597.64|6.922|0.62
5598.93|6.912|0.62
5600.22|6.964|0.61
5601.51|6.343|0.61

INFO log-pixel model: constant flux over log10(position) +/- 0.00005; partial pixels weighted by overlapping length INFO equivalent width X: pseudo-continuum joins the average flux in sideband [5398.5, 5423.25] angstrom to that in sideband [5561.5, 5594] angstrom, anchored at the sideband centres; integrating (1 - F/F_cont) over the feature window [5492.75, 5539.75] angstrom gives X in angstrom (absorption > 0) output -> -1.5 angstrom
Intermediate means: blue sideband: 6.93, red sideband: 6.34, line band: 6.77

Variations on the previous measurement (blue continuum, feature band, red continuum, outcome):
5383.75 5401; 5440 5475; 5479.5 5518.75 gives -2.5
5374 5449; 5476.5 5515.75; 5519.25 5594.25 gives -1.2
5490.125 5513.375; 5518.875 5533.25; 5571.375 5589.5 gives -0.2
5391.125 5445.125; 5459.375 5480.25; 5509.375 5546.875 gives -0.5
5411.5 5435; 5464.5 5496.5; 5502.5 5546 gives 0.1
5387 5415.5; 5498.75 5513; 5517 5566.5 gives -1.4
